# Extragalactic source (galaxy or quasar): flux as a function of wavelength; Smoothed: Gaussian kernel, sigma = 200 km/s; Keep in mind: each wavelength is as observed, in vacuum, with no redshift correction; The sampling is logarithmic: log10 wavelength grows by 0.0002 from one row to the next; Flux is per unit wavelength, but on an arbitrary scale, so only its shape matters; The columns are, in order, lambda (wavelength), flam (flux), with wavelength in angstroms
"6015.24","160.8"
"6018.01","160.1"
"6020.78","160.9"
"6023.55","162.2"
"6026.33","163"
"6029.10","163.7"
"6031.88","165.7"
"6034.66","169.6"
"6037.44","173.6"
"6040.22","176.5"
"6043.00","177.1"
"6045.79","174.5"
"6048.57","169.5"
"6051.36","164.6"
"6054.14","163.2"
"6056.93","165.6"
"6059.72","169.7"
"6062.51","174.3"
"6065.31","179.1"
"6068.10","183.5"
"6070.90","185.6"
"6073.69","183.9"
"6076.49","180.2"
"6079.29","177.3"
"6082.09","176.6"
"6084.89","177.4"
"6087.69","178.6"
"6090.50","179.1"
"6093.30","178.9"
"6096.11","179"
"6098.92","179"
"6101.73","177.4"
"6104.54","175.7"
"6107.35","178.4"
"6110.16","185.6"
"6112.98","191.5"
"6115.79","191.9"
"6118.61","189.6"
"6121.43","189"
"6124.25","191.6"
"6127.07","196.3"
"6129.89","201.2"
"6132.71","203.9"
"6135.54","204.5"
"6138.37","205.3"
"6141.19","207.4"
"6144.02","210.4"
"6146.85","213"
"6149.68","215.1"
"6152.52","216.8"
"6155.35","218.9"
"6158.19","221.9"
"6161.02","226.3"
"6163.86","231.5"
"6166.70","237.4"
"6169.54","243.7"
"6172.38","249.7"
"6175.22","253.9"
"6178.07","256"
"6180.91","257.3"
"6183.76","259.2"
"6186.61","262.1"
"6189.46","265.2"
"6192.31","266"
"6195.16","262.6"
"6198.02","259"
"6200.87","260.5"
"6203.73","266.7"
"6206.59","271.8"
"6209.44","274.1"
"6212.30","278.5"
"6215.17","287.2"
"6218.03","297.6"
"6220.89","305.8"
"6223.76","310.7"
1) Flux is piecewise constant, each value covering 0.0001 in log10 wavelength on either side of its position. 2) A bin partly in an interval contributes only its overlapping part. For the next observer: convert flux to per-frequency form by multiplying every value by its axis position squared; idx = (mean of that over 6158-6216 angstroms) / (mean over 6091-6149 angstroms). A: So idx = 1.4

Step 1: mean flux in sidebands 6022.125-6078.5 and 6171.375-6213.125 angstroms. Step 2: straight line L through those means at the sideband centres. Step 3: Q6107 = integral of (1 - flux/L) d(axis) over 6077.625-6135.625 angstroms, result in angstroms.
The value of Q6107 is 6.33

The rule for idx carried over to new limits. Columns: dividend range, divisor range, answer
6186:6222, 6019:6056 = 1.72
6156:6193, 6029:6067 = 1.51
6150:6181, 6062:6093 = 1.35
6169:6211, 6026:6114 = 1.54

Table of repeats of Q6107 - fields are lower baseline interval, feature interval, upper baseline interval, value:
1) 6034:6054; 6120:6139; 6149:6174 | 1.4 angstroms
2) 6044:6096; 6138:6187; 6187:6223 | 2.3 angstroms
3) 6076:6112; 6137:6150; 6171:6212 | 0.7 angstroms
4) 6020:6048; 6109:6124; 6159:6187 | 1.8 angstroms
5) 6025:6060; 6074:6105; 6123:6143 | 1.3 angstroms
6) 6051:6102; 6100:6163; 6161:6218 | 4.9 angstroms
